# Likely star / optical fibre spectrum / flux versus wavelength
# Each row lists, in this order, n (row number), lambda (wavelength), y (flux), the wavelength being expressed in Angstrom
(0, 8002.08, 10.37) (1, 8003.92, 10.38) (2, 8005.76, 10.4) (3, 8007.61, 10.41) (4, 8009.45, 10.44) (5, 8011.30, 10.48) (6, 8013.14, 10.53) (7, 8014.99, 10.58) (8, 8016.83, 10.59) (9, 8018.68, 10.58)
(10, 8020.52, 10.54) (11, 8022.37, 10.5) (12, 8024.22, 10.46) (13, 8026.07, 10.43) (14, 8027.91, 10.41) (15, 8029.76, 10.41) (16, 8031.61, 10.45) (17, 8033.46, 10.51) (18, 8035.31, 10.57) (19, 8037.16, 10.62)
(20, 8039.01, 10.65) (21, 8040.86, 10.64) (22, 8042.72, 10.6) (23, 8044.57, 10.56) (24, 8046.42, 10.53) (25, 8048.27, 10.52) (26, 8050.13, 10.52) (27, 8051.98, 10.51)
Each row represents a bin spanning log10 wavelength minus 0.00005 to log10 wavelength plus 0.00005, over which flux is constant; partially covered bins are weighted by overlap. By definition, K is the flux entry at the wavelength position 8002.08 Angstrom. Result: 10.37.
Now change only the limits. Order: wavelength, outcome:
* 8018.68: 10.58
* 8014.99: 10.58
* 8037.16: 10.62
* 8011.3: 10.48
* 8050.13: 10.52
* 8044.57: 10.56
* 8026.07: 10.43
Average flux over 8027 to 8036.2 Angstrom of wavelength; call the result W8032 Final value 10.5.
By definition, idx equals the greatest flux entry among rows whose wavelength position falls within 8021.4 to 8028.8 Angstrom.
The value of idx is 10.5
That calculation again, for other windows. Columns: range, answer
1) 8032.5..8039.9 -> 10.65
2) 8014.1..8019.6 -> 10.59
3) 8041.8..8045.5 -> 10.6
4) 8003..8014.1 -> 10.53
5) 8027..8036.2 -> 10.57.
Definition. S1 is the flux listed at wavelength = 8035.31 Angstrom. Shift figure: 10.57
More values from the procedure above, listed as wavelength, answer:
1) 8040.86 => 10.64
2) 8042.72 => 10.6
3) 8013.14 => 10.53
